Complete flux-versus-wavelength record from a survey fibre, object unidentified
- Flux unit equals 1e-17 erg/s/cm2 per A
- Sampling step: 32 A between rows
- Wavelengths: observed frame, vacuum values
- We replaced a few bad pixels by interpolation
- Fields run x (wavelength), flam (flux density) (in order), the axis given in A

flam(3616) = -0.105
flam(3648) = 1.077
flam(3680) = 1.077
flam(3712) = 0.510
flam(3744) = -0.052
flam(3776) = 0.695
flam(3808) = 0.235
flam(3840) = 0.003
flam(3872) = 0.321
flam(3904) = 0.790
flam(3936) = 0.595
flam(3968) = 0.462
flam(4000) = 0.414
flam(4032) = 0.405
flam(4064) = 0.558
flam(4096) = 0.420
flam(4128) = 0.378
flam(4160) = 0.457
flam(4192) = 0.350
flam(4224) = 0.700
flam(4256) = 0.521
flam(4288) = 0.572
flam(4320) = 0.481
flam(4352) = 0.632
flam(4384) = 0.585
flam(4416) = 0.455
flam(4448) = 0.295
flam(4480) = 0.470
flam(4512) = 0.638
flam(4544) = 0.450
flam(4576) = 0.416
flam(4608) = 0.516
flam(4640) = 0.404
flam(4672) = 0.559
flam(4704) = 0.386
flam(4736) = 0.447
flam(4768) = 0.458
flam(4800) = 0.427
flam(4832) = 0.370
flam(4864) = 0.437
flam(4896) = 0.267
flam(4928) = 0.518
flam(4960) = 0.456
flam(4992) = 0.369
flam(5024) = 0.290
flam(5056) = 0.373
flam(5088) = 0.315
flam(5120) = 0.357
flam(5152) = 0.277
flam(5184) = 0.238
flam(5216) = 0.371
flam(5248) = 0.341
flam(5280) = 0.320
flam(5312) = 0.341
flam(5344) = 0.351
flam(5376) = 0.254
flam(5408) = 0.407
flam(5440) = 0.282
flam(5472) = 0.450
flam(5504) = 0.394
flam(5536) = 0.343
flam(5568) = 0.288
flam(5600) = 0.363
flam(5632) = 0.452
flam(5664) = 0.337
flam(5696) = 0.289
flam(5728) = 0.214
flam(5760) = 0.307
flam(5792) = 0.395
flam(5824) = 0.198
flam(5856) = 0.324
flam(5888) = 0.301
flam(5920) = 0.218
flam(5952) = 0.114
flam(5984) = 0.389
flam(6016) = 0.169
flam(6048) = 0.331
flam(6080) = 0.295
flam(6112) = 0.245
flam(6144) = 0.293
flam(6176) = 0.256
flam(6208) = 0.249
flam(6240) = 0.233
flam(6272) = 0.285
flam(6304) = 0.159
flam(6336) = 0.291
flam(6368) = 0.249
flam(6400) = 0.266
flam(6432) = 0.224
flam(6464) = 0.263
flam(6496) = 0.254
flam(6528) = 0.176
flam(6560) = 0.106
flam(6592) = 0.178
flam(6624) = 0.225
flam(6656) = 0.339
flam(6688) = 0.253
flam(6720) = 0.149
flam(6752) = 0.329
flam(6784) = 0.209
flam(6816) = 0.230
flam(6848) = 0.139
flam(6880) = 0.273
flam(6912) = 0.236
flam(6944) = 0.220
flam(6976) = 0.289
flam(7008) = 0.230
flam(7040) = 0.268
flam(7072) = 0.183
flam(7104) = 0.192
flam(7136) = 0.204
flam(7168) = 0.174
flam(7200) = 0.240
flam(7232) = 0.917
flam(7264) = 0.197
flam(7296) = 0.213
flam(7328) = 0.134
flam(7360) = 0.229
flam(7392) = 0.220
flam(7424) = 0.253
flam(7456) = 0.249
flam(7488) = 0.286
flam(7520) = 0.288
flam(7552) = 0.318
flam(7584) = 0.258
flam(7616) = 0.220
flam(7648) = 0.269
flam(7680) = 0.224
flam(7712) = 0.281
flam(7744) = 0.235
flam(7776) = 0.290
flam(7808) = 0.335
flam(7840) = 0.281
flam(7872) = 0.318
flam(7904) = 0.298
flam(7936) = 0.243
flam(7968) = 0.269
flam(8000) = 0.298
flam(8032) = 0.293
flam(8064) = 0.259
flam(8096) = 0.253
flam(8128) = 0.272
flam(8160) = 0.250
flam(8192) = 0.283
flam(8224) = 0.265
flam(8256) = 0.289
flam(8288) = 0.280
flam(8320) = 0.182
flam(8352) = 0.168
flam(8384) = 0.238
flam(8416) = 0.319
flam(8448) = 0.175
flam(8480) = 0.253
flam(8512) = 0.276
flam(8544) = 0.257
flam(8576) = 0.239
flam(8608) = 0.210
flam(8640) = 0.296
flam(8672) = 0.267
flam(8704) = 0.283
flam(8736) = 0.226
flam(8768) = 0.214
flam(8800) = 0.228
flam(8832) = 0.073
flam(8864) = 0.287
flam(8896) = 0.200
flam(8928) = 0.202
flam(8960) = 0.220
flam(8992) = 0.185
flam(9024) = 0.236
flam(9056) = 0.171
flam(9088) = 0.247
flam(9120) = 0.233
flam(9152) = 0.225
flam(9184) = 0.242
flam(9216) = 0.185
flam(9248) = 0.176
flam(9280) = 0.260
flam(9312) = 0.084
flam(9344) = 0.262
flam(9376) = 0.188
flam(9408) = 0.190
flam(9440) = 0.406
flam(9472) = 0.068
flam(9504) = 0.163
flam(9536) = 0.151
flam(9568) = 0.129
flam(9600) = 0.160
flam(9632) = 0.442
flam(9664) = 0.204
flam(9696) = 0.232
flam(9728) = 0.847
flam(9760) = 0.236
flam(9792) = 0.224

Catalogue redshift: 0.94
